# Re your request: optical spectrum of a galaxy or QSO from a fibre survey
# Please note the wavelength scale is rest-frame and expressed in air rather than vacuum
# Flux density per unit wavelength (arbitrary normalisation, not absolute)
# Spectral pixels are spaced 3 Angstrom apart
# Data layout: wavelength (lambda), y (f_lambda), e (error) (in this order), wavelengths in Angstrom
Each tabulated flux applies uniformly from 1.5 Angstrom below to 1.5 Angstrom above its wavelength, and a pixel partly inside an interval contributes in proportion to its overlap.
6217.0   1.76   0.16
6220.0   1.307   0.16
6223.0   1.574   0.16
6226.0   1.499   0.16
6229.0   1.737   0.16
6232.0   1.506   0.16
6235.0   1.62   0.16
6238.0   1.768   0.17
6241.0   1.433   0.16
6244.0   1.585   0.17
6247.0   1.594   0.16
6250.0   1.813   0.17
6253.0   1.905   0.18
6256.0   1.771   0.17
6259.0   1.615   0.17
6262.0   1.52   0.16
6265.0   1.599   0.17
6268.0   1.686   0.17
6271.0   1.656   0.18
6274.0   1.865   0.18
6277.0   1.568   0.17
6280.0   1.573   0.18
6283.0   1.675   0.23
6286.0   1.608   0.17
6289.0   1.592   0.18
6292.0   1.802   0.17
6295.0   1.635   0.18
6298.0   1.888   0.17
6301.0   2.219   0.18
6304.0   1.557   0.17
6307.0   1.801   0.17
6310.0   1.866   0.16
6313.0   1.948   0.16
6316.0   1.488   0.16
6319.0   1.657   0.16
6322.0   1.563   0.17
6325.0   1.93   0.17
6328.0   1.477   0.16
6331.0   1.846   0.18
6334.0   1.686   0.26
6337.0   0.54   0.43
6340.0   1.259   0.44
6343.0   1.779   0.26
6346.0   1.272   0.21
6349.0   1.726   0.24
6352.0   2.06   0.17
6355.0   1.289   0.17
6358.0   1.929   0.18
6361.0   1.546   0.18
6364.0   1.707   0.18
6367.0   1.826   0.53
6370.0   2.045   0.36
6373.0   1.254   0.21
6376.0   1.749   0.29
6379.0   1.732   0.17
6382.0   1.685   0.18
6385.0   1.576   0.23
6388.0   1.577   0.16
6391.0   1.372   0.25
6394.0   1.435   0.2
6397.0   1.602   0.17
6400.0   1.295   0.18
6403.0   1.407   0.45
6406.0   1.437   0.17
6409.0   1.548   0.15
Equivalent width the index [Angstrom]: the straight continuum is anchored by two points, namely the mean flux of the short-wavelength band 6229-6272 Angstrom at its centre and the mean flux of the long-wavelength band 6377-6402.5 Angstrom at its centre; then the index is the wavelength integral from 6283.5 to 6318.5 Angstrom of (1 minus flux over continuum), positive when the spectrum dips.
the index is -3.3 Angstrom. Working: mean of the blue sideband 1.65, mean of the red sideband 1.53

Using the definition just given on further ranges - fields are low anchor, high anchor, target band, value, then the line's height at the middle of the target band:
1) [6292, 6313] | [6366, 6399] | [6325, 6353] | 3.3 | 1.73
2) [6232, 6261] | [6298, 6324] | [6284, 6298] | 0.4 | 1.74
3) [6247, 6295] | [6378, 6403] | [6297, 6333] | -3.2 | 1.62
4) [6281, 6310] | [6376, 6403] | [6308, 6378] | 0.6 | 1.65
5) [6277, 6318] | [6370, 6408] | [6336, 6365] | 1.6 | 1.62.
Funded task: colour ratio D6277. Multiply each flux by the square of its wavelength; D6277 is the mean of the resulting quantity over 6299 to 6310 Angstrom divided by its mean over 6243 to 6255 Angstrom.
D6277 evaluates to 1.1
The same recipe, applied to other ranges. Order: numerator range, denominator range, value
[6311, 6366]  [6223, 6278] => 1.00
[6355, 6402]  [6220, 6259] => 1.03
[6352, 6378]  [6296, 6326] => 0.96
